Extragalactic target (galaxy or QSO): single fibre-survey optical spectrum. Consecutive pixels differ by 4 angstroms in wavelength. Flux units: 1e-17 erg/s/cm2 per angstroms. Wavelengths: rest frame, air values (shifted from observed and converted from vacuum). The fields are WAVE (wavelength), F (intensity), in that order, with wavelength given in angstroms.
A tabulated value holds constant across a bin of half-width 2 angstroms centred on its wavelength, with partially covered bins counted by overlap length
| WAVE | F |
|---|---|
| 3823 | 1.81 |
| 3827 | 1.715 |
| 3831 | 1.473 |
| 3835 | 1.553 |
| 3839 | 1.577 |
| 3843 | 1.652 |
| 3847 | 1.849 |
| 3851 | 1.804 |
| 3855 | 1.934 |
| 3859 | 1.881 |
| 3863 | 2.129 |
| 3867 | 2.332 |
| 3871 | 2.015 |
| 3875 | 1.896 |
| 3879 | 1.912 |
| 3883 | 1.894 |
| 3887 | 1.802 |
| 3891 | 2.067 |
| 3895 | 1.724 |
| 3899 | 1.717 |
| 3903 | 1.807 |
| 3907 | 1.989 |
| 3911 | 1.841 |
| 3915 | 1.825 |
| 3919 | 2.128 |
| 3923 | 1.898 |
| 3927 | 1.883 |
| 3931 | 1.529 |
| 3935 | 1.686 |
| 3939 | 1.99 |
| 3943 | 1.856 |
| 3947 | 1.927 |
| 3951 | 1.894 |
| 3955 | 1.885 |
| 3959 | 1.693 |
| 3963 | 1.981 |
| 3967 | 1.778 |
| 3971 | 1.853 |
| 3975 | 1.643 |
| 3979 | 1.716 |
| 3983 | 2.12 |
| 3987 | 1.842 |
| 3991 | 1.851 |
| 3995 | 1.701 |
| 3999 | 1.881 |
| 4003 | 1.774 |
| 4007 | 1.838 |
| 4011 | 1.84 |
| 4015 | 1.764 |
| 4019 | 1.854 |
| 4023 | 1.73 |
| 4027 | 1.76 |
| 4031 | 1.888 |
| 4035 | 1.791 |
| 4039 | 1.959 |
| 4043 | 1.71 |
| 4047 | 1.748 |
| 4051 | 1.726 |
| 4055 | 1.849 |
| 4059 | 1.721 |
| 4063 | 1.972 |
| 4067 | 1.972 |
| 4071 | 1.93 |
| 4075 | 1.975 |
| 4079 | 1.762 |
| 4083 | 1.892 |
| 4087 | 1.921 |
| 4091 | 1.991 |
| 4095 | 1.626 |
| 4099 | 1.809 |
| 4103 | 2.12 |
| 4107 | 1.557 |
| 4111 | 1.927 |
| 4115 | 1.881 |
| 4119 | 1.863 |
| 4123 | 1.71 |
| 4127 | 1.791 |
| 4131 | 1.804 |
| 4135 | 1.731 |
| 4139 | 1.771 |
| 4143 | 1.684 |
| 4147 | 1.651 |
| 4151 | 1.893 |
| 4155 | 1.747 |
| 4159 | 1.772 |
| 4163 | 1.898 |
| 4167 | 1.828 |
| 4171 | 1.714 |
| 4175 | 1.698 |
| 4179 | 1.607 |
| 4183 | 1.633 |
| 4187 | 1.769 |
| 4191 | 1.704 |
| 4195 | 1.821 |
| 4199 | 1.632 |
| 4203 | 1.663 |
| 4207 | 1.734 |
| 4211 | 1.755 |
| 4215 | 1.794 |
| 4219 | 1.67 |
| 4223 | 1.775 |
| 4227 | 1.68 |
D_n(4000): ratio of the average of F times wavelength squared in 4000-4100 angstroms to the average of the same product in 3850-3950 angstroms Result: 1.04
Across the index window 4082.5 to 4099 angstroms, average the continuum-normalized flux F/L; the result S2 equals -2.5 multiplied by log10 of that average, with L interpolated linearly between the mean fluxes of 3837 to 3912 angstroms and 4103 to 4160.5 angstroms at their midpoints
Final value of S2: -0.030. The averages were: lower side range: 1.89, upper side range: 1.78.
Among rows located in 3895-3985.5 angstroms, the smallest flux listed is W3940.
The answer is 1.529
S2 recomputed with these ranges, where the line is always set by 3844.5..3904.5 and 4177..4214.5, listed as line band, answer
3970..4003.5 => 0.013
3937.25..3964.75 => -0.012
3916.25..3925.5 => -0.059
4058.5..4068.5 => -0.069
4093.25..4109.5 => -0.011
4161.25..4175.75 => -0.041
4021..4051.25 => 0.011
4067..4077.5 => -0.093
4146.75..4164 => -0.042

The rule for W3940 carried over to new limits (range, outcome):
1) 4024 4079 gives 1.71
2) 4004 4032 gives 1.73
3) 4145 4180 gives 1.607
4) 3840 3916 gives 1.652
